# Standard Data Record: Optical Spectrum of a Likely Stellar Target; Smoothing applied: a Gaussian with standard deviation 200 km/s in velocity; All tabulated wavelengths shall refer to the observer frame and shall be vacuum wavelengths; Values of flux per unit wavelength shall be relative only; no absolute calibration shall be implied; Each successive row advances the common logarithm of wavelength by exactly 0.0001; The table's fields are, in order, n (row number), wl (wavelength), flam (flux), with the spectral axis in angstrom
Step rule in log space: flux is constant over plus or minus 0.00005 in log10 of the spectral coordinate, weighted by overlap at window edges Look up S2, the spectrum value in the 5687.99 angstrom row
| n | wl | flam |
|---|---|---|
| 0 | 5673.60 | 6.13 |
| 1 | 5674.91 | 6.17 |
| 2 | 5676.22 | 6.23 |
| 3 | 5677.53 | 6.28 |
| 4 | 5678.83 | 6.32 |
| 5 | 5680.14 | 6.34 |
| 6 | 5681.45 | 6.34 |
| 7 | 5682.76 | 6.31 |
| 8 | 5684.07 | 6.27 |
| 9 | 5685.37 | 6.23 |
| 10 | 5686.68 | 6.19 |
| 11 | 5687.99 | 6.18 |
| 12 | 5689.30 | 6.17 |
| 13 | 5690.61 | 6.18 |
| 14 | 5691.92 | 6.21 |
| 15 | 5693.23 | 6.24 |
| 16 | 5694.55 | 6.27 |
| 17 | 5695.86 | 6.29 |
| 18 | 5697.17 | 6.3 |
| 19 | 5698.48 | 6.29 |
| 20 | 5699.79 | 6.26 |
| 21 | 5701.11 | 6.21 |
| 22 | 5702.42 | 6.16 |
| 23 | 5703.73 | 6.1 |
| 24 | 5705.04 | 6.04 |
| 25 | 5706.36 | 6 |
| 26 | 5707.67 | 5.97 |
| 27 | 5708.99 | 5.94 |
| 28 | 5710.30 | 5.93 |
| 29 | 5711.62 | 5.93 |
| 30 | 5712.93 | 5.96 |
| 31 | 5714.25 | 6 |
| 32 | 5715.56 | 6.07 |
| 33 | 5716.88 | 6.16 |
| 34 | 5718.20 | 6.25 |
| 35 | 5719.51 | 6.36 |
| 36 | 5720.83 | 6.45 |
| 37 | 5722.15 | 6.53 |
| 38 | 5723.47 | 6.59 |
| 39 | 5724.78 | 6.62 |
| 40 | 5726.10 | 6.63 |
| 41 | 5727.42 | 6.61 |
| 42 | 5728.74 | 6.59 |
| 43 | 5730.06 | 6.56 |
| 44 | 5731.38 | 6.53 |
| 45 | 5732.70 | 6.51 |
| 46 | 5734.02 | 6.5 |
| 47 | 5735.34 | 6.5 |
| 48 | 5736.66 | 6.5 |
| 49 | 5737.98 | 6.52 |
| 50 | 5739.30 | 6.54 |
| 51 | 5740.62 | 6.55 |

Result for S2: 6.18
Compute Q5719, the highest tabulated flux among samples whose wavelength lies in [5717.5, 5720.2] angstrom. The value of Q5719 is 6.36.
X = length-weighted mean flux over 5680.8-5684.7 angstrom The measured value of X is 6.3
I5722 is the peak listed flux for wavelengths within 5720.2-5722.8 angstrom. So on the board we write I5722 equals 6.53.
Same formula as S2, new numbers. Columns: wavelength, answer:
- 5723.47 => 6.59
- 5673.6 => 6.13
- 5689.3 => 6.17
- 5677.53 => 6.28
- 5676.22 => 6.23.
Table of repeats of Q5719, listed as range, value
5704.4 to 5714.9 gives 6.04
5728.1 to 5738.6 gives 6.59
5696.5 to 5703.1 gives 6.3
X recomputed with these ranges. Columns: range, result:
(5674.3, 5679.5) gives 6.25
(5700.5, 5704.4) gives 6.17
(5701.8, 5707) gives 6.08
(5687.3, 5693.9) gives 6.19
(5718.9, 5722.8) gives 6.44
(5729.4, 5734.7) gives 6.52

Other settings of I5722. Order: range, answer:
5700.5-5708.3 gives 6.21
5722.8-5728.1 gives 6.63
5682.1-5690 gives 6.31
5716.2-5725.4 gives 6.62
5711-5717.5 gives 6.16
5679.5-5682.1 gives 6.34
